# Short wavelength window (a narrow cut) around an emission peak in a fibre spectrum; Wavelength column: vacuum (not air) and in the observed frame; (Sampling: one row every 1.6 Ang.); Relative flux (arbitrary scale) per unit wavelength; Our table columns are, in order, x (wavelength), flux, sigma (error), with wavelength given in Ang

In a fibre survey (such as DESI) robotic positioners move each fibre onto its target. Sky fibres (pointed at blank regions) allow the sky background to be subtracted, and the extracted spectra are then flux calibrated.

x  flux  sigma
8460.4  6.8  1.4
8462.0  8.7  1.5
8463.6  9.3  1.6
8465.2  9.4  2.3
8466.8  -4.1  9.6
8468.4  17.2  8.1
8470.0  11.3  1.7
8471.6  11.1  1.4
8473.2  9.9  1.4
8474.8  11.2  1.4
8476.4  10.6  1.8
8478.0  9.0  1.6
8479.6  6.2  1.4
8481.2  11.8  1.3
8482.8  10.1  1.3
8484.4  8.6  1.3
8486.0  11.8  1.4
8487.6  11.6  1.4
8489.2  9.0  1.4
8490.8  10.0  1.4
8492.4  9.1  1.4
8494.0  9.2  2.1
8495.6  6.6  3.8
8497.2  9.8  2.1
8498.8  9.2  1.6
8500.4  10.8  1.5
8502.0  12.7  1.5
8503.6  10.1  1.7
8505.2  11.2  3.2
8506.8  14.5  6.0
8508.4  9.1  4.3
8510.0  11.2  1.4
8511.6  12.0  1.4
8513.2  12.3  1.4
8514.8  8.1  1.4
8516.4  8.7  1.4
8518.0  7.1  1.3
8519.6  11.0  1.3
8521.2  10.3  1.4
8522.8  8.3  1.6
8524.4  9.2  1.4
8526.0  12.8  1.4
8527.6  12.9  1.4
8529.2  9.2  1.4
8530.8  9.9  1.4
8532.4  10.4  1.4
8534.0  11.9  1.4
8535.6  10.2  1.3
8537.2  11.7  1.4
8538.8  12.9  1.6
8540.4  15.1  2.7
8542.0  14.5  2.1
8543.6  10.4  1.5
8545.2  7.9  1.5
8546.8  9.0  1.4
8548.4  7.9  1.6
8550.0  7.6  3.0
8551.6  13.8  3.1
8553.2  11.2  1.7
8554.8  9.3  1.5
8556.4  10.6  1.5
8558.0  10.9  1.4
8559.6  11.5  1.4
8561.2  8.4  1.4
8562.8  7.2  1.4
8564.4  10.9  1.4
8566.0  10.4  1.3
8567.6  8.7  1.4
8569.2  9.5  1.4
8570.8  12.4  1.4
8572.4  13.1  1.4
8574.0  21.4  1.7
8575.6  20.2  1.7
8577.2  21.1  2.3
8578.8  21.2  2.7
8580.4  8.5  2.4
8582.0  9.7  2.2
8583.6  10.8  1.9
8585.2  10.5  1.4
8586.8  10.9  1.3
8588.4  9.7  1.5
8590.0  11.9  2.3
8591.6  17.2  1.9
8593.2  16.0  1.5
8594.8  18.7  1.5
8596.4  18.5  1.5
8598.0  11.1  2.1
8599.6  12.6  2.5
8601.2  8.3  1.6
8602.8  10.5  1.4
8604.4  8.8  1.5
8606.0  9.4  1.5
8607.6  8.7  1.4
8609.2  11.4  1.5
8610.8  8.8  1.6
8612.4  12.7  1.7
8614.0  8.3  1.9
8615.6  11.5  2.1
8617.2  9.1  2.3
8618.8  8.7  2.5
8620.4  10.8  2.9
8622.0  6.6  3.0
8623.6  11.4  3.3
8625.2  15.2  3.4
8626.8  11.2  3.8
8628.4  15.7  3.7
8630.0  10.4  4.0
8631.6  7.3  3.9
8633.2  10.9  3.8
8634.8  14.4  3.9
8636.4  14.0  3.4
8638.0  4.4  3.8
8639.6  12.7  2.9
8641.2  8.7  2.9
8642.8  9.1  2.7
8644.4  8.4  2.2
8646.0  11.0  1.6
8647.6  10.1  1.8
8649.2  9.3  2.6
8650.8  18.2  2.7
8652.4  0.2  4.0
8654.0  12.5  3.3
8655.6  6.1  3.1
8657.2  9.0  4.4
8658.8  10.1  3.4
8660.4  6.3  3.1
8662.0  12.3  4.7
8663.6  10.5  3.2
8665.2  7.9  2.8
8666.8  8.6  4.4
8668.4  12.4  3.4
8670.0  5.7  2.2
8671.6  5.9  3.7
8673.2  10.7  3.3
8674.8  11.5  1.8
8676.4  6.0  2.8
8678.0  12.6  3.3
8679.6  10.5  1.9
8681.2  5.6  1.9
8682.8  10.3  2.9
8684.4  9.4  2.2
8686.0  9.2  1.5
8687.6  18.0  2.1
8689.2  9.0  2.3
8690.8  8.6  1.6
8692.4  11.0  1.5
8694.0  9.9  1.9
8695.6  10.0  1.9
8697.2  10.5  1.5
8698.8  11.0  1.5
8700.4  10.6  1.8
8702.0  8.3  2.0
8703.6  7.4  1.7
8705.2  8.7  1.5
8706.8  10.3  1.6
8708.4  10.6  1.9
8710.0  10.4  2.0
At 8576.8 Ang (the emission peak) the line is [S II] 6716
